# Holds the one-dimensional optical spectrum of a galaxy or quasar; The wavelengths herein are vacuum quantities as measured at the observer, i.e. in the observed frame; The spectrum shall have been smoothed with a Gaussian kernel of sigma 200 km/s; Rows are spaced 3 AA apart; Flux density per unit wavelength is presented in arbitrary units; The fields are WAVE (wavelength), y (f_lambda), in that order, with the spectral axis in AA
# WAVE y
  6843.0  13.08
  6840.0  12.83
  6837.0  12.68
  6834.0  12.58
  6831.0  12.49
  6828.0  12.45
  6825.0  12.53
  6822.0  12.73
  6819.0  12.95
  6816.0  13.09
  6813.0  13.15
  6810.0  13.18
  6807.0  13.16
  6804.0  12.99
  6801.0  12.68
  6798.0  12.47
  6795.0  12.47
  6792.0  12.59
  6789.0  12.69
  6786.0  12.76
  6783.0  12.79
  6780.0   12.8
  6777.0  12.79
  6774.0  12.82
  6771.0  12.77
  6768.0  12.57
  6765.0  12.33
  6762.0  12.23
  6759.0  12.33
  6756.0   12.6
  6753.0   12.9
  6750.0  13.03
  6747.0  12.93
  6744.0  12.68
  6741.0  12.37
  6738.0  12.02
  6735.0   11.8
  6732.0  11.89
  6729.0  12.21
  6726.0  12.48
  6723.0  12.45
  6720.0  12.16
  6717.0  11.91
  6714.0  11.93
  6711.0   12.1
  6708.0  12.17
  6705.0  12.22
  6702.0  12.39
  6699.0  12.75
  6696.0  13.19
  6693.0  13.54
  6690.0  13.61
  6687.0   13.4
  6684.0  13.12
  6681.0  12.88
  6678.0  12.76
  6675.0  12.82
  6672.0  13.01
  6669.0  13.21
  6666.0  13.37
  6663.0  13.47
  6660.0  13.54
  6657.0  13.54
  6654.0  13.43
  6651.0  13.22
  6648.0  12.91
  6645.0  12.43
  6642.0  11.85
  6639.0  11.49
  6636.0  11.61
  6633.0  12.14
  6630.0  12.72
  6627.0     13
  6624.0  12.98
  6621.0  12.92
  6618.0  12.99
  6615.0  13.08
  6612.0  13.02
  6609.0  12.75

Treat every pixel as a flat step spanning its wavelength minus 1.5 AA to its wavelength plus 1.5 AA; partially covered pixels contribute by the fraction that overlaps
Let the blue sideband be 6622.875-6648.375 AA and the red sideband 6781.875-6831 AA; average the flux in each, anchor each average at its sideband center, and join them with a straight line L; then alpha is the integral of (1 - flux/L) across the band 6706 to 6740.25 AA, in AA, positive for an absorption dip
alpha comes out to 1.2 AA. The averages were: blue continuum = 12.3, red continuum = 12.8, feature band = 12.1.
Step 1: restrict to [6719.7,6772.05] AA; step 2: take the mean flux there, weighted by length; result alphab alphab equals 12.4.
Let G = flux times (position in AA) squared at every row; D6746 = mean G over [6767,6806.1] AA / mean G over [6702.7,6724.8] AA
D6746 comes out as 1.1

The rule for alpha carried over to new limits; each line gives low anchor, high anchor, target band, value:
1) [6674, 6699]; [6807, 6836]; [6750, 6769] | 0.6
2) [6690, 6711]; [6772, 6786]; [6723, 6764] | 1.1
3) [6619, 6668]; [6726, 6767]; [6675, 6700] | -1.0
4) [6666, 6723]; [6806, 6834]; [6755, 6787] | 0.5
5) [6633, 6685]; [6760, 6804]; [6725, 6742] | 0.8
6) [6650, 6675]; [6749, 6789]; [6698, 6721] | 1.5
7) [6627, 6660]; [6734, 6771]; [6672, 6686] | -0.4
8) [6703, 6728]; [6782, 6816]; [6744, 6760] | -0.4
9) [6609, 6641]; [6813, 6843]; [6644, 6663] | -0.9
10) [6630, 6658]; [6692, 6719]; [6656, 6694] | -2.3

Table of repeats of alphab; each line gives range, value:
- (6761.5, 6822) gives 12.8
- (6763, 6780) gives 12.7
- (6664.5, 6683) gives 13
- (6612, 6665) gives 12.8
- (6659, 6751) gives 12.7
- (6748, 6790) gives 12.7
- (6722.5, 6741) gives 12.1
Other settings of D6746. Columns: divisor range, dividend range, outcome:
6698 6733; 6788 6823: 1.08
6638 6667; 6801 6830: 1.05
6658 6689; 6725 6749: 0.95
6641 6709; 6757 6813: 1.01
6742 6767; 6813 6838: 1.03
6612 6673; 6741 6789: 1.02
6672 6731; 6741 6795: 1.02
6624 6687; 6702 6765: 0.98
